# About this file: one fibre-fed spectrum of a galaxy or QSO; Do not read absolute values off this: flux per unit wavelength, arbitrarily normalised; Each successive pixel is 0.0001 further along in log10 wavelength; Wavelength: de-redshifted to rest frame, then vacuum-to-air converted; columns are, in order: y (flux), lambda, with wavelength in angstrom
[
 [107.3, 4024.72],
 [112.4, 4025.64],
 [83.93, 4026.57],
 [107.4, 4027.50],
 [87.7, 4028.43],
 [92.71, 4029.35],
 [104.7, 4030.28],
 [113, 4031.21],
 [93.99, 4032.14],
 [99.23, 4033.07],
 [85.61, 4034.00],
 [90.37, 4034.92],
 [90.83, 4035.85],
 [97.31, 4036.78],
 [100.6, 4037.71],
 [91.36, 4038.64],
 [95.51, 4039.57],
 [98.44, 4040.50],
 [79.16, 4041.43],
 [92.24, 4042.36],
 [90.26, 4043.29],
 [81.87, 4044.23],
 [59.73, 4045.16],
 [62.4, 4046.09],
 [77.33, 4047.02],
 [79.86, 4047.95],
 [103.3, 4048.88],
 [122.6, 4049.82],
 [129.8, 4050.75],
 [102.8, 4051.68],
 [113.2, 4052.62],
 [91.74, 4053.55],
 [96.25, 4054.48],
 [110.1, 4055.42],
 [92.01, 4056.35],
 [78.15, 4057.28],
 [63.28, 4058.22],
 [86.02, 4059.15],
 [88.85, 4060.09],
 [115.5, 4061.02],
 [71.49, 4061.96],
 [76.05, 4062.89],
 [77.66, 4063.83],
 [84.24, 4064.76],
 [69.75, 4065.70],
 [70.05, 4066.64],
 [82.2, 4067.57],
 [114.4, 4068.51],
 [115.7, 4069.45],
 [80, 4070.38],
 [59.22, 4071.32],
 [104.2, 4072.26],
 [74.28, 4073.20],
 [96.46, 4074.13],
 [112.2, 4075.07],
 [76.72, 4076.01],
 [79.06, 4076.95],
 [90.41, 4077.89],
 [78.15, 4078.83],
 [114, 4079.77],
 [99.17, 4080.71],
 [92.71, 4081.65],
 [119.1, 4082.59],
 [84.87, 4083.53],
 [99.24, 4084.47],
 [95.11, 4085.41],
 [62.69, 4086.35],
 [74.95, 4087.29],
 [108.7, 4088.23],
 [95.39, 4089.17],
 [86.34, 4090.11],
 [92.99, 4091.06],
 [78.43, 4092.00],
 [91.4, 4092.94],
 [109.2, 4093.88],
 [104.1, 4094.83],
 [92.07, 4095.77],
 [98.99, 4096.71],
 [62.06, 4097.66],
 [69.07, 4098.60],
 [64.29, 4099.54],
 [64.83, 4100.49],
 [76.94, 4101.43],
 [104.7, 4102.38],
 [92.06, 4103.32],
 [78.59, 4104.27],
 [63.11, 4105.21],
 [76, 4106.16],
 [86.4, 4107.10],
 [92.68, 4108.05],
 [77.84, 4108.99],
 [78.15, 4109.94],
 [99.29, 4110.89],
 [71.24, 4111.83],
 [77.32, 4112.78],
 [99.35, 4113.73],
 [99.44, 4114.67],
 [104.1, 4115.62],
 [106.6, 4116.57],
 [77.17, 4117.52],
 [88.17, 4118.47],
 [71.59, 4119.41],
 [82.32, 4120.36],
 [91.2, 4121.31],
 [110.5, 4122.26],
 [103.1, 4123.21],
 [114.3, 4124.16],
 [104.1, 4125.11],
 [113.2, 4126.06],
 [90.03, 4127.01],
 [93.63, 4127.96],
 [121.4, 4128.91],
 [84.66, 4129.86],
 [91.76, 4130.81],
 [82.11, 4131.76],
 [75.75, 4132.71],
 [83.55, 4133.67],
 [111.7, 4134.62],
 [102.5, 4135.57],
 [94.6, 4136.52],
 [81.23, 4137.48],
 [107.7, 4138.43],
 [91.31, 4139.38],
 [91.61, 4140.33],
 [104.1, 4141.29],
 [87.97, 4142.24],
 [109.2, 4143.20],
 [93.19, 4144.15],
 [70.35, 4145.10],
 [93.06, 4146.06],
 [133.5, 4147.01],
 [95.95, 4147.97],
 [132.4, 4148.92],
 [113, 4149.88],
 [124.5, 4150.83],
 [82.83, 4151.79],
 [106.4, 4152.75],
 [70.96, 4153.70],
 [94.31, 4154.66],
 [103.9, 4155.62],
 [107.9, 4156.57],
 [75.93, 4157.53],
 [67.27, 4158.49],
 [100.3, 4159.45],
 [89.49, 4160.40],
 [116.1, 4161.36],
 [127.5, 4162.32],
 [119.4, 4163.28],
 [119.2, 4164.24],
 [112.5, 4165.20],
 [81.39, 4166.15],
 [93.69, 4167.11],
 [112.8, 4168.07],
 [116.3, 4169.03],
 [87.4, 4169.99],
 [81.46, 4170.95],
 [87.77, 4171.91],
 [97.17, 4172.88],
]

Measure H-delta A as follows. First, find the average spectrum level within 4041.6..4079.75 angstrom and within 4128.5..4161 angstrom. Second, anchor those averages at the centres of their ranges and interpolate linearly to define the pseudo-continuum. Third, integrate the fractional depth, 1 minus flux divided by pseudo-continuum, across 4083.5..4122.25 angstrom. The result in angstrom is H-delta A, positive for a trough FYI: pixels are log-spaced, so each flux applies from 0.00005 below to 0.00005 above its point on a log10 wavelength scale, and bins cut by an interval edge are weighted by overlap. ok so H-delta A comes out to 2.6 angstrom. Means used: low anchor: 88.9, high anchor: 96.4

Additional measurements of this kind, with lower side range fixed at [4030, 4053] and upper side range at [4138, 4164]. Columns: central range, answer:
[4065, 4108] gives 4.04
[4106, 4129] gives 1.32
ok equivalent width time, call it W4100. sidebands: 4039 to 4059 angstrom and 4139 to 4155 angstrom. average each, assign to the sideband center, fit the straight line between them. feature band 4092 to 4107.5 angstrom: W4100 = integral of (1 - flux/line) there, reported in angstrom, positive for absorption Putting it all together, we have 2.0 angstrom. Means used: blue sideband 91.3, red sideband 99.8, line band 83.2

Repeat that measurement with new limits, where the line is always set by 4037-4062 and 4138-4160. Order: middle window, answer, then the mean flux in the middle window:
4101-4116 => 1.5 angstrom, 86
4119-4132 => -0.1 angstrom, 97.1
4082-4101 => 1.4 angstrom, 87.7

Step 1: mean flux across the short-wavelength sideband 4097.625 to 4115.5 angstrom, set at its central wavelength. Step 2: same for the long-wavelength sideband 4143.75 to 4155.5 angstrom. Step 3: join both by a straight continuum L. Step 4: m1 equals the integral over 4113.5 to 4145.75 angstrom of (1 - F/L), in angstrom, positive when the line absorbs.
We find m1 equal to -1.2 angstrom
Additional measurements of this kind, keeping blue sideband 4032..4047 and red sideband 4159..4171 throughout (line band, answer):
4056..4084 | 1.2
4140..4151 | -0.1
